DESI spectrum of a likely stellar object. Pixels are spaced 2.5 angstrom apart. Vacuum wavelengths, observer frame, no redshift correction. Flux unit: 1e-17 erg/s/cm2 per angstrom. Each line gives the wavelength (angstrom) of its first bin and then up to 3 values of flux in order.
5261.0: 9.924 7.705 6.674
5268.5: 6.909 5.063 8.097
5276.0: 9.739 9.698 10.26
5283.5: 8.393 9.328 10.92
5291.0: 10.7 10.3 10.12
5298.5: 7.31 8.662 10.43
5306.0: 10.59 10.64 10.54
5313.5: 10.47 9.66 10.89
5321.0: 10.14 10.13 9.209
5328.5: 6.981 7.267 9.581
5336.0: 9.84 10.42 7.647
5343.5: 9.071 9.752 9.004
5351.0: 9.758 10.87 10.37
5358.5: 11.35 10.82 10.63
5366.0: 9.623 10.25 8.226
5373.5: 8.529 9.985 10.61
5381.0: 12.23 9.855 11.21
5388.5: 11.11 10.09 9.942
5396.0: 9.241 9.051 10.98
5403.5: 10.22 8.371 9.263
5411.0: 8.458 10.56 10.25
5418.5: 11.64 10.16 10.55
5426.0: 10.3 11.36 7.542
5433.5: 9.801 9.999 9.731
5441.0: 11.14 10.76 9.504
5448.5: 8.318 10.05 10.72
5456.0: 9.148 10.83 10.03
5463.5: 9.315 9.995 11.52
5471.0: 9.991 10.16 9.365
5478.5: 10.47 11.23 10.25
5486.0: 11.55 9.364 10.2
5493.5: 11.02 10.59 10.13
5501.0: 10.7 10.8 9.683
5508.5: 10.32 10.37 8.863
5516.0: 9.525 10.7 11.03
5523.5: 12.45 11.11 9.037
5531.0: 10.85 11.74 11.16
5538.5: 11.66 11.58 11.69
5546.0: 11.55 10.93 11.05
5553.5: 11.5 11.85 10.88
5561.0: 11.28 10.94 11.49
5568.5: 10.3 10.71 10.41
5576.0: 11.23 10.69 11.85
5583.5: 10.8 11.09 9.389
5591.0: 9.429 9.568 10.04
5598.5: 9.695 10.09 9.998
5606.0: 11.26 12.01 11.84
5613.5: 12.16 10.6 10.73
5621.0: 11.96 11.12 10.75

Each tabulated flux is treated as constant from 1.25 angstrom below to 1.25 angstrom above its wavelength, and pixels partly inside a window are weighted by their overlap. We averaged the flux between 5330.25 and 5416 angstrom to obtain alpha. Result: 9.85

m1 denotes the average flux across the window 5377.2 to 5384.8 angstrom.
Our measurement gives 10.9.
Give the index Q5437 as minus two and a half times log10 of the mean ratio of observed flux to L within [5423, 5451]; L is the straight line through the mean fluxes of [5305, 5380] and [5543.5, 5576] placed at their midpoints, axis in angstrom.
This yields 0.048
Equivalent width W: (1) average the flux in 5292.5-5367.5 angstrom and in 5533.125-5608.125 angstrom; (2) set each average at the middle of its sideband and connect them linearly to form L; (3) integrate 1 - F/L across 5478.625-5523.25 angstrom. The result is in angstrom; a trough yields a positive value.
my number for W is 0.5 angstrom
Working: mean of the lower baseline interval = 9.74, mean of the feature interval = 10.4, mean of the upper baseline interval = 10.9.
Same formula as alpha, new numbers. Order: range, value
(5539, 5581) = 11.2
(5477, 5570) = 10.8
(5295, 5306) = 9.27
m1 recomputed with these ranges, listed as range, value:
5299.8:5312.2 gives 10.2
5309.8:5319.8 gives 10.4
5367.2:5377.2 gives 9.25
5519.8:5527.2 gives 11.5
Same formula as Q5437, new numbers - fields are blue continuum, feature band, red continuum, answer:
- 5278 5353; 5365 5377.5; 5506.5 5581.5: 0.07 mag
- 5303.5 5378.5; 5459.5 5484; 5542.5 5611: 0.01 mag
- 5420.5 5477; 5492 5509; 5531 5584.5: 0.01 mag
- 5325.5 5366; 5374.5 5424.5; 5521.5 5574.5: -0.02 mag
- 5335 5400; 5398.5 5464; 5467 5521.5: 0.02 mag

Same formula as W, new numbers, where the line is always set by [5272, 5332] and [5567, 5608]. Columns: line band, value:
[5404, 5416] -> 0.69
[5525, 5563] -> -3.21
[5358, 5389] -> -1.55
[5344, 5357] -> -0.20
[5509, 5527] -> -0.56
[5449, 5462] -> 0.00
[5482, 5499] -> -0.52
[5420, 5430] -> -0.57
